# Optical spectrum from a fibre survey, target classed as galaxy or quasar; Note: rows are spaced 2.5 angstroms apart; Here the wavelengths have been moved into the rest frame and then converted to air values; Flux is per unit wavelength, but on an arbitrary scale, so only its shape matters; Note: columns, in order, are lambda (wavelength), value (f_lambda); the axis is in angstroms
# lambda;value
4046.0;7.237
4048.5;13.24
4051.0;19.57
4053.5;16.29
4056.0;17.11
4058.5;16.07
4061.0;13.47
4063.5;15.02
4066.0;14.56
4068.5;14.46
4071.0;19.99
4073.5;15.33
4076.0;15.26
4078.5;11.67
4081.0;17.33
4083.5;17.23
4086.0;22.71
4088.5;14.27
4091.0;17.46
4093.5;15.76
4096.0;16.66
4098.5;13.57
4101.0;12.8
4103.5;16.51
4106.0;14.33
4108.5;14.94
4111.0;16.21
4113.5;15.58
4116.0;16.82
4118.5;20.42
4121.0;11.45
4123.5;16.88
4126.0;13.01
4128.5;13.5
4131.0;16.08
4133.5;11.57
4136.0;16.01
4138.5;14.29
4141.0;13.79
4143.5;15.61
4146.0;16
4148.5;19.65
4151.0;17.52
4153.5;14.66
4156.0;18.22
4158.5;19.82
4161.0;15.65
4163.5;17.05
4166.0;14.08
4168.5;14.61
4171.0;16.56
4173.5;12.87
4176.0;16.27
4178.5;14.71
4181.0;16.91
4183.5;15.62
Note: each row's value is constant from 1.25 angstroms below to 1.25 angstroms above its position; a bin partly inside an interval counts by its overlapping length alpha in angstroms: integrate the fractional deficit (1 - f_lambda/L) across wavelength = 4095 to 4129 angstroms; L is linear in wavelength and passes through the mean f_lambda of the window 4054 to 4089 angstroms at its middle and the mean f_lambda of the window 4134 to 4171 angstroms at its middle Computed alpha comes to 1.9 angstroms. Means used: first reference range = 16.1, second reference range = 16.1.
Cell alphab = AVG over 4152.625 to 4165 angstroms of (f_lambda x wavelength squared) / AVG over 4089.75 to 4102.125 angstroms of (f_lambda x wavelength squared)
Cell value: 1.15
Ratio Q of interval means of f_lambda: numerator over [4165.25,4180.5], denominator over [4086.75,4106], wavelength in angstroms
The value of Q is 1.0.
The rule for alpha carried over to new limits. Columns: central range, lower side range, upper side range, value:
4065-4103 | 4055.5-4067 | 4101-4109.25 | -2.4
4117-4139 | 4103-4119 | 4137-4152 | 1.8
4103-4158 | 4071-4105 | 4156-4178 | 1.2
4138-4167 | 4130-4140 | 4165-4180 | -3.5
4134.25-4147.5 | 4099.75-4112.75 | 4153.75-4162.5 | 1.3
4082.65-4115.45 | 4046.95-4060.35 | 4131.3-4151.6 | -0.4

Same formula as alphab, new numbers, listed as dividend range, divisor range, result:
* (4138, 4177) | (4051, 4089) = 1.03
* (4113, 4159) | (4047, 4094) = 1.01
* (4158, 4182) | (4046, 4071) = 1.08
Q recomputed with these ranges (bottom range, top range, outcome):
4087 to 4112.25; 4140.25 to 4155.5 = 1.07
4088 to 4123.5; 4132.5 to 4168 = 1.03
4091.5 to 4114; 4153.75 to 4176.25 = 1.06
